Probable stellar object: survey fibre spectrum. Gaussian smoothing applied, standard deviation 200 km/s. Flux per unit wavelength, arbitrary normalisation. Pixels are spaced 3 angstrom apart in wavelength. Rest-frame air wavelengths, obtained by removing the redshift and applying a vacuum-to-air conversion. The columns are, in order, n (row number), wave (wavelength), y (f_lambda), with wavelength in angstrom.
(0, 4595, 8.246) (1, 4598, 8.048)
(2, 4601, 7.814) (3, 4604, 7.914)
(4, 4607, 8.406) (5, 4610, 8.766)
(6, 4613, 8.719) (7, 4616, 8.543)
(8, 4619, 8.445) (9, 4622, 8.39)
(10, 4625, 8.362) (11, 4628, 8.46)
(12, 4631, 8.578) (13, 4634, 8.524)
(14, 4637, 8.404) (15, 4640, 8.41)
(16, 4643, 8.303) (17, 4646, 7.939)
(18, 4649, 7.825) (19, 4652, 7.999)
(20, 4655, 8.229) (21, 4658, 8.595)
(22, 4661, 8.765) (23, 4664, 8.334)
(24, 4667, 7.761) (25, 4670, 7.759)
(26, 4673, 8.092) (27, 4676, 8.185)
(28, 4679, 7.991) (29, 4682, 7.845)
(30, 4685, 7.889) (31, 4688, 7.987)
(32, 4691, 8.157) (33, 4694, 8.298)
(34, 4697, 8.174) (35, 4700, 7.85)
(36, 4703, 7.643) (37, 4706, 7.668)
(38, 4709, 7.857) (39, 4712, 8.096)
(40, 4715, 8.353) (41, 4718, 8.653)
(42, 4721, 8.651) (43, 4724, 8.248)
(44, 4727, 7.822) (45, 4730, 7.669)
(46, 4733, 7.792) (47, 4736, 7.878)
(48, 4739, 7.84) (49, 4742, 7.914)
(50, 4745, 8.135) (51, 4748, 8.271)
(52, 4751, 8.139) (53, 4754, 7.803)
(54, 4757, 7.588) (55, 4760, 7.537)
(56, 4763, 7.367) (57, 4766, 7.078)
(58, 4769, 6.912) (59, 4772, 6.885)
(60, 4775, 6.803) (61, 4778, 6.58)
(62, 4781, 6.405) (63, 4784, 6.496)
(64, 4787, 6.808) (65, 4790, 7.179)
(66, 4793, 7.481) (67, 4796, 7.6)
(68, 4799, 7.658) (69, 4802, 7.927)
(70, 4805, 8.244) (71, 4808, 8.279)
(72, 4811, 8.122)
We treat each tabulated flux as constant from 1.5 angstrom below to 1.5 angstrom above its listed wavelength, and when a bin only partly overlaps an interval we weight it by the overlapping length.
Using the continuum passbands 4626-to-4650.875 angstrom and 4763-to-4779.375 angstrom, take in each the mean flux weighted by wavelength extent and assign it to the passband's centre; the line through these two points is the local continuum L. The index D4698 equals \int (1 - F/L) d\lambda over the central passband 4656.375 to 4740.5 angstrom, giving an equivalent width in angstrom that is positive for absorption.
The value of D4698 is -4.4 angstrom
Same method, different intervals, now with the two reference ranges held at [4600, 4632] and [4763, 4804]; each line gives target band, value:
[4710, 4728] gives -1.68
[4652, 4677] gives -0.55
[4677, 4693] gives -0.26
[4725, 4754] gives -1.97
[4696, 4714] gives -0.42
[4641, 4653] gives 0.19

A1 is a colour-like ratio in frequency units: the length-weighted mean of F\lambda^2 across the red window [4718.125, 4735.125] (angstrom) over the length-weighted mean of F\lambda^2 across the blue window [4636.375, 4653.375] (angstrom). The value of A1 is 1.0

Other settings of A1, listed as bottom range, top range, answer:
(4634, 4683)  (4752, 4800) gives 0.92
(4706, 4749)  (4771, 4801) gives 0.89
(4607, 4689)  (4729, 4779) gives 0.96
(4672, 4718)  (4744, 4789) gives 0.93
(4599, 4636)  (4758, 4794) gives 0.89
